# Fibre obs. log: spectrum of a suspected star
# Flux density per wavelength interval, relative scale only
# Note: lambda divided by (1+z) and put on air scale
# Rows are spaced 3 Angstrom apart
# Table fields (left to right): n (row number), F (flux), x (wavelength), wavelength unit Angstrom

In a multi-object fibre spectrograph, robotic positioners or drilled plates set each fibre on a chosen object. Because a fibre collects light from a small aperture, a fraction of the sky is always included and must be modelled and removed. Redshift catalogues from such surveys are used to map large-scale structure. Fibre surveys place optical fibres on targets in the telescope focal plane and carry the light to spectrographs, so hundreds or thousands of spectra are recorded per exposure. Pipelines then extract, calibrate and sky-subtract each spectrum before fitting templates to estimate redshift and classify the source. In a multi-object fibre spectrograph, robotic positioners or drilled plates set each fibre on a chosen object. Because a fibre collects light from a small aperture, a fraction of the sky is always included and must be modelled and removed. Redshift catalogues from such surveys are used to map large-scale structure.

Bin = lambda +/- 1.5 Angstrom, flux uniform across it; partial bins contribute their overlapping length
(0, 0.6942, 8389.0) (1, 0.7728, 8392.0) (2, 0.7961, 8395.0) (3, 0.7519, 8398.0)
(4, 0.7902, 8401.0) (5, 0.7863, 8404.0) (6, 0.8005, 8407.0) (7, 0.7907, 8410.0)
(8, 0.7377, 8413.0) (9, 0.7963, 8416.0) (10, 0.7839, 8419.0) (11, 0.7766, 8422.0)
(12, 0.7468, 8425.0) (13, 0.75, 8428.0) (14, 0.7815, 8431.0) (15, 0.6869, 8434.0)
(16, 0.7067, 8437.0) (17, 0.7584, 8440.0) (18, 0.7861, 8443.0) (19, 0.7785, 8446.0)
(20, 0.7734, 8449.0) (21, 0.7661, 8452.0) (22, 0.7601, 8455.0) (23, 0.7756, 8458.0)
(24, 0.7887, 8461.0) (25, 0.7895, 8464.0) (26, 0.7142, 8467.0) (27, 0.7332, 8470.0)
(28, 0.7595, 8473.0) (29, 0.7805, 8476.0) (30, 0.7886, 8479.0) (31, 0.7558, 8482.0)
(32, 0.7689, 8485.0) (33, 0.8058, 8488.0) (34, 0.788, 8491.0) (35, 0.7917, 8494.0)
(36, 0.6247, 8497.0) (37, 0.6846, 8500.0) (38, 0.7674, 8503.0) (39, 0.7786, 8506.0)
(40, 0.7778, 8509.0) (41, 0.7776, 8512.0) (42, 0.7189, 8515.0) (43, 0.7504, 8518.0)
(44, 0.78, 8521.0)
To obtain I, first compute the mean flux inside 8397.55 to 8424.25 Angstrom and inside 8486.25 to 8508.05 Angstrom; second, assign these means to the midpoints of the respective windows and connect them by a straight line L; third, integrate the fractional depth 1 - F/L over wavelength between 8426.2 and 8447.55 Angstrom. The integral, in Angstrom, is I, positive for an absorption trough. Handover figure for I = 0.57 Angstrom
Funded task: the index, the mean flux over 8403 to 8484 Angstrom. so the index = 0.765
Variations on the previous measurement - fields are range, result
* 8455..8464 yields 0.78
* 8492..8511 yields 0.74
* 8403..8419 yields 0.782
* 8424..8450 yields 0.752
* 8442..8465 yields 0.777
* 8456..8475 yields 0.761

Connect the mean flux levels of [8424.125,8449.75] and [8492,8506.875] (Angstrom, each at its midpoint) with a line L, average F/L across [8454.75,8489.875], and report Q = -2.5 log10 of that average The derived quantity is -0.04 mag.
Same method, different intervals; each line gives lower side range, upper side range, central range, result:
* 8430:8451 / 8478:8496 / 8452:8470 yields 0.00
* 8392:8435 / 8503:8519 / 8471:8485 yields -0.01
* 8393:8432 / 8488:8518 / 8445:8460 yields -0.01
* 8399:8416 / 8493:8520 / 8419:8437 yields 0.04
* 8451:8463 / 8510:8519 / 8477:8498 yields 0.00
